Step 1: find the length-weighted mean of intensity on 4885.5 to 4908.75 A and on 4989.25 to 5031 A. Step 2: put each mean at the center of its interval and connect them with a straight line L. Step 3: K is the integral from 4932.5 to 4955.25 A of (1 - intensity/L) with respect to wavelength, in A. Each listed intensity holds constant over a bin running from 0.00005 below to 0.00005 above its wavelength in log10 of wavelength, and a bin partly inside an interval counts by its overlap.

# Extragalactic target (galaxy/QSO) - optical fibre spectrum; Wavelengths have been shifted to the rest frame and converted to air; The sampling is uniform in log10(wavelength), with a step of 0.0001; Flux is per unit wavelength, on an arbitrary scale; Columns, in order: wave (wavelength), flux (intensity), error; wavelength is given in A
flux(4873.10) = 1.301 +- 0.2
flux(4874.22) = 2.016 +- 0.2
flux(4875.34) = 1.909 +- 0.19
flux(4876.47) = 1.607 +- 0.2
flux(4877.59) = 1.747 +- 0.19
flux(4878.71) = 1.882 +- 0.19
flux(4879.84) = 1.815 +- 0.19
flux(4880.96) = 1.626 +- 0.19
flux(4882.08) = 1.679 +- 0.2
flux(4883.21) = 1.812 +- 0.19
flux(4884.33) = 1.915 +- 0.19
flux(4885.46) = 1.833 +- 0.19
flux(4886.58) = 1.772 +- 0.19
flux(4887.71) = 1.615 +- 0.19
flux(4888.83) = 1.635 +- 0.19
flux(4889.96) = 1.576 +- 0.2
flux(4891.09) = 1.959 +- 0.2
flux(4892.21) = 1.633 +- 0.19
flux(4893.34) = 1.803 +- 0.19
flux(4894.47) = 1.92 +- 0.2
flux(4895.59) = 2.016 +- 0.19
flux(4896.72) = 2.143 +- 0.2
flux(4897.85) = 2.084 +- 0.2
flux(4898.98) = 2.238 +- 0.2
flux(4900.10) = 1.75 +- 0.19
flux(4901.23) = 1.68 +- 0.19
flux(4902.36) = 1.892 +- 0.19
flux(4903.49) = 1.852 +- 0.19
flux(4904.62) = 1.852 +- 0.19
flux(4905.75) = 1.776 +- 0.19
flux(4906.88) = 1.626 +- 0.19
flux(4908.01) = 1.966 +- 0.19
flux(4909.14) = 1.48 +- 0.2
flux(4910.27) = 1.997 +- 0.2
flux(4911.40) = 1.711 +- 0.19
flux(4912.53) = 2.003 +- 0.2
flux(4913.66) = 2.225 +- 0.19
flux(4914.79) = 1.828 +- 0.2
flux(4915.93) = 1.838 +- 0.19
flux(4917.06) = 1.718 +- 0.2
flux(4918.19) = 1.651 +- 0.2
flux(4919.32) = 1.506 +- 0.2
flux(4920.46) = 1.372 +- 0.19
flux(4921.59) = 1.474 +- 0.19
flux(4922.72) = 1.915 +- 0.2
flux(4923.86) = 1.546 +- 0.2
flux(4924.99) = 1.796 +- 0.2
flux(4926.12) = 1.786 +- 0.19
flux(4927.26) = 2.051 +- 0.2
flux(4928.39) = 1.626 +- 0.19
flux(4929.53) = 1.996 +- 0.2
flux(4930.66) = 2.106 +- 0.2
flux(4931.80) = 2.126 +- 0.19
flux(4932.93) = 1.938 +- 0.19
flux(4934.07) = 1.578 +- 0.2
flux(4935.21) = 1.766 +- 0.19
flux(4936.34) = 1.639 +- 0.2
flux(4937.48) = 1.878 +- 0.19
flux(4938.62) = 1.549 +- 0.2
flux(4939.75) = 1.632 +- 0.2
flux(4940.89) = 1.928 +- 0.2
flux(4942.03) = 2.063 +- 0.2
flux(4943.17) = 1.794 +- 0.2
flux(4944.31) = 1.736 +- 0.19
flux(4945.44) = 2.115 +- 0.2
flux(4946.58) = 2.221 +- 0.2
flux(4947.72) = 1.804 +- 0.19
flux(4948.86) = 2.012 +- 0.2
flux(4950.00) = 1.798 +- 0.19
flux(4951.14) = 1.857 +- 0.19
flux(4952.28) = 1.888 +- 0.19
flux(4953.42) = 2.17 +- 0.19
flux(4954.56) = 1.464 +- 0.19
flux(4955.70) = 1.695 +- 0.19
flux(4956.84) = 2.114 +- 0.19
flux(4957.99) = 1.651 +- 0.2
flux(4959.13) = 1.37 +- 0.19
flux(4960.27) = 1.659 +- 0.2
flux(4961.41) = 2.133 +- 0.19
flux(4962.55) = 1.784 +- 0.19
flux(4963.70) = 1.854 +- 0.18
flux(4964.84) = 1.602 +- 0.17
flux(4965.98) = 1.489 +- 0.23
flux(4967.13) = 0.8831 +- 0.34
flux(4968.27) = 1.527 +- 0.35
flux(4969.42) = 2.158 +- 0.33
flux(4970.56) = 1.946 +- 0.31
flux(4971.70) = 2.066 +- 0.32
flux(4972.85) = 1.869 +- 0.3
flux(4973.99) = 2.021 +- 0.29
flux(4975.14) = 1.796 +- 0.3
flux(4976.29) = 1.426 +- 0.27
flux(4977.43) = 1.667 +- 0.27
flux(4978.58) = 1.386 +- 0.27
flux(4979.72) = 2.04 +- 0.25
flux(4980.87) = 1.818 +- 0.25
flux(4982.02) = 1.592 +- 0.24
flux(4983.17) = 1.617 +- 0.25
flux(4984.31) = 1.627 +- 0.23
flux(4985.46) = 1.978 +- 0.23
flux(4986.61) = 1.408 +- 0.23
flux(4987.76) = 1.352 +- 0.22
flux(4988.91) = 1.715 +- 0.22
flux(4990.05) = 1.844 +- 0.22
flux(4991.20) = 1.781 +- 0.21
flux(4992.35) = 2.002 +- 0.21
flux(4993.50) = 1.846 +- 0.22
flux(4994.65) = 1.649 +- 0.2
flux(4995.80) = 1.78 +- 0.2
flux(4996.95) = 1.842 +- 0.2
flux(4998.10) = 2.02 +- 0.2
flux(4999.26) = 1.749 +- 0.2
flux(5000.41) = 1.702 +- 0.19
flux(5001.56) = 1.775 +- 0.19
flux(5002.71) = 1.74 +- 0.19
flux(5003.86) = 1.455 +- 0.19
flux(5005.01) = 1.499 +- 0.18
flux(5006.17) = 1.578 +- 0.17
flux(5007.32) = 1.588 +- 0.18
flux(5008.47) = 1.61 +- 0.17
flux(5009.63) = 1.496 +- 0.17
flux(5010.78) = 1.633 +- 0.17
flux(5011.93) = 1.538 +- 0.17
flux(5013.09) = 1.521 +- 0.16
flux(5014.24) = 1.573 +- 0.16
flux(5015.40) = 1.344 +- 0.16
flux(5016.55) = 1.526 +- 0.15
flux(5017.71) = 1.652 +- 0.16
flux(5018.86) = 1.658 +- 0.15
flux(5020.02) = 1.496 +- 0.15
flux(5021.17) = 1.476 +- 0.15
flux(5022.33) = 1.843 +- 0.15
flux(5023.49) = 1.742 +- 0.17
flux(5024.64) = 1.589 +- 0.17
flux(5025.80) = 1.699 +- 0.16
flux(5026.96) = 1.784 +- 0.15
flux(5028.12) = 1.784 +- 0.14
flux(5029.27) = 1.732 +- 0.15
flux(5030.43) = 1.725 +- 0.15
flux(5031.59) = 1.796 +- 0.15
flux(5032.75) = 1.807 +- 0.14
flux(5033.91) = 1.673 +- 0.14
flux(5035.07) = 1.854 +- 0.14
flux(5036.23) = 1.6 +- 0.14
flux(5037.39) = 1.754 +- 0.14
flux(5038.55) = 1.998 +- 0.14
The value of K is -0.9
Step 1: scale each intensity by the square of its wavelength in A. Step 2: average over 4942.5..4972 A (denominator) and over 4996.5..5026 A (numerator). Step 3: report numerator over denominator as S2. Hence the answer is 0.9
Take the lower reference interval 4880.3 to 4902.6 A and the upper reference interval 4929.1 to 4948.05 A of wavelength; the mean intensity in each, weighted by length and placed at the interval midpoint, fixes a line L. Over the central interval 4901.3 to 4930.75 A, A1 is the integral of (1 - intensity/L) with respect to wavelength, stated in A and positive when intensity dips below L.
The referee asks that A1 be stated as 1.08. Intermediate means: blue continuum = 1.83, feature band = 1.78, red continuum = 1.88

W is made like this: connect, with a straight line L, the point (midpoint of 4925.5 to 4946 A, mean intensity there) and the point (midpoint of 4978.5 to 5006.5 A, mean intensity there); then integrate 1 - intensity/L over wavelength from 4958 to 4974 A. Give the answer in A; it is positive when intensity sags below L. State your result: 0.5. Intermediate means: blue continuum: 1.85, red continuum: 1.72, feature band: 1.73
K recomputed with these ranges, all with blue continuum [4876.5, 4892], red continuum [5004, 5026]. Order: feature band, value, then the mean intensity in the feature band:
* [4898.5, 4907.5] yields -0.5 A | 1.83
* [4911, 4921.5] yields -0.2 A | 1.75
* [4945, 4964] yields -2.3 A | 1.86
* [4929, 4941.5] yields -1.1 A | 1.83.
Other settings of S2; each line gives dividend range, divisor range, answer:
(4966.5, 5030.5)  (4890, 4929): 0.96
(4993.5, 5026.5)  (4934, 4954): 0.90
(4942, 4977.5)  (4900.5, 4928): 1.03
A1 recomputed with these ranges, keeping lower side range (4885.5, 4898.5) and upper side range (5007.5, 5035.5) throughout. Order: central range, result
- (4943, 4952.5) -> -0.9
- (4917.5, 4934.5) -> 0.2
